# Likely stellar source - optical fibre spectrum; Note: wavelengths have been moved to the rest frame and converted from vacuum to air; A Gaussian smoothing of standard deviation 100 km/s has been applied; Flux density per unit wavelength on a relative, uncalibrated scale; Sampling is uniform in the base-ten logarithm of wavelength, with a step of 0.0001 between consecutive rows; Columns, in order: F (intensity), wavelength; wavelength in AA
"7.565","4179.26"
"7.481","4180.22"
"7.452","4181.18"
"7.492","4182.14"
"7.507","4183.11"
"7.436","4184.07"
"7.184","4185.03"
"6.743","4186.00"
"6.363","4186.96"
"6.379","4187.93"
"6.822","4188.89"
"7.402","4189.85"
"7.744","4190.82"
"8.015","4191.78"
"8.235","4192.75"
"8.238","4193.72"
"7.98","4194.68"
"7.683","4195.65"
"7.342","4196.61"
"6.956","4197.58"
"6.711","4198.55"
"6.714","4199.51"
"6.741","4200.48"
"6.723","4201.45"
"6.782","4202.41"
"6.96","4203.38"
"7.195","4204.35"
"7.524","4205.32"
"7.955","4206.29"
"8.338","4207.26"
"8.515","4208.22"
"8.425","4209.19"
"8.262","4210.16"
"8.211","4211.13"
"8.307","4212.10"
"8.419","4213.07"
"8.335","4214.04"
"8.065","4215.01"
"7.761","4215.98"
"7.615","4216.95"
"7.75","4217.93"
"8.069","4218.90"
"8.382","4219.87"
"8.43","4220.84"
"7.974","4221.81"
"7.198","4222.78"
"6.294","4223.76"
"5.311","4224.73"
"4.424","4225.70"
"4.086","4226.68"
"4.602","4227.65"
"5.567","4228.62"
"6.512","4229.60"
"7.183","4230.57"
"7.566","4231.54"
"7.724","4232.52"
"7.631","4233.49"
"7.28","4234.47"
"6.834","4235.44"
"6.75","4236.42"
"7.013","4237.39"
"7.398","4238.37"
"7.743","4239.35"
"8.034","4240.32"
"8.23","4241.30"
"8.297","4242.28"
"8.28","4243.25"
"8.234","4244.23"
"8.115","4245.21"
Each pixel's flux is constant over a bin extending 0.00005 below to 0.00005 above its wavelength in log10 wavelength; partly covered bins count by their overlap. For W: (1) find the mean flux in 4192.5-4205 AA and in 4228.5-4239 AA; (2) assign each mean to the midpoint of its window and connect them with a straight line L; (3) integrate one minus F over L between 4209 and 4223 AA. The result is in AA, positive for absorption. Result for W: -1.8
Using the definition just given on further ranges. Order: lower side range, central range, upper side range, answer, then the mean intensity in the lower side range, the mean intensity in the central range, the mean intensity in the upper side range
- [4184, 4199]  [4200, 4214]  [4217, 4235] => -1.34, 7.32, 7.76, 6.8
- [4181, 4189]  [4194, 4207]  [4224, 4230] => -1.83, 7.04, 7.21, 5.11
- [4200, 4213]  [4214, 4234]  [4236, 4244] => 2.03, 7.71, 6.94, 7.74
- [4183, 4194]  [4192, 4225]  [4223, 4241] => -3.19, 7.32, 7.65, 6.58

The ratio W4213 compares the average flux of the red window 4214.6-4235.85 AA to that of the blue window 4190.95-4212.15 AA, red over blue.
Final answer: 0.91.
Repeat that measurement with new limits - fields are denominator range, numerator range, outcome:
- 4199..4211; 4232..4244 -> 1.01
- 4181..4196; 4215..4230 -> 0.90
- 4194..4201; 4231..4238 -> 1.01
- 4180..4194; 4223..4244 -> 0.93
